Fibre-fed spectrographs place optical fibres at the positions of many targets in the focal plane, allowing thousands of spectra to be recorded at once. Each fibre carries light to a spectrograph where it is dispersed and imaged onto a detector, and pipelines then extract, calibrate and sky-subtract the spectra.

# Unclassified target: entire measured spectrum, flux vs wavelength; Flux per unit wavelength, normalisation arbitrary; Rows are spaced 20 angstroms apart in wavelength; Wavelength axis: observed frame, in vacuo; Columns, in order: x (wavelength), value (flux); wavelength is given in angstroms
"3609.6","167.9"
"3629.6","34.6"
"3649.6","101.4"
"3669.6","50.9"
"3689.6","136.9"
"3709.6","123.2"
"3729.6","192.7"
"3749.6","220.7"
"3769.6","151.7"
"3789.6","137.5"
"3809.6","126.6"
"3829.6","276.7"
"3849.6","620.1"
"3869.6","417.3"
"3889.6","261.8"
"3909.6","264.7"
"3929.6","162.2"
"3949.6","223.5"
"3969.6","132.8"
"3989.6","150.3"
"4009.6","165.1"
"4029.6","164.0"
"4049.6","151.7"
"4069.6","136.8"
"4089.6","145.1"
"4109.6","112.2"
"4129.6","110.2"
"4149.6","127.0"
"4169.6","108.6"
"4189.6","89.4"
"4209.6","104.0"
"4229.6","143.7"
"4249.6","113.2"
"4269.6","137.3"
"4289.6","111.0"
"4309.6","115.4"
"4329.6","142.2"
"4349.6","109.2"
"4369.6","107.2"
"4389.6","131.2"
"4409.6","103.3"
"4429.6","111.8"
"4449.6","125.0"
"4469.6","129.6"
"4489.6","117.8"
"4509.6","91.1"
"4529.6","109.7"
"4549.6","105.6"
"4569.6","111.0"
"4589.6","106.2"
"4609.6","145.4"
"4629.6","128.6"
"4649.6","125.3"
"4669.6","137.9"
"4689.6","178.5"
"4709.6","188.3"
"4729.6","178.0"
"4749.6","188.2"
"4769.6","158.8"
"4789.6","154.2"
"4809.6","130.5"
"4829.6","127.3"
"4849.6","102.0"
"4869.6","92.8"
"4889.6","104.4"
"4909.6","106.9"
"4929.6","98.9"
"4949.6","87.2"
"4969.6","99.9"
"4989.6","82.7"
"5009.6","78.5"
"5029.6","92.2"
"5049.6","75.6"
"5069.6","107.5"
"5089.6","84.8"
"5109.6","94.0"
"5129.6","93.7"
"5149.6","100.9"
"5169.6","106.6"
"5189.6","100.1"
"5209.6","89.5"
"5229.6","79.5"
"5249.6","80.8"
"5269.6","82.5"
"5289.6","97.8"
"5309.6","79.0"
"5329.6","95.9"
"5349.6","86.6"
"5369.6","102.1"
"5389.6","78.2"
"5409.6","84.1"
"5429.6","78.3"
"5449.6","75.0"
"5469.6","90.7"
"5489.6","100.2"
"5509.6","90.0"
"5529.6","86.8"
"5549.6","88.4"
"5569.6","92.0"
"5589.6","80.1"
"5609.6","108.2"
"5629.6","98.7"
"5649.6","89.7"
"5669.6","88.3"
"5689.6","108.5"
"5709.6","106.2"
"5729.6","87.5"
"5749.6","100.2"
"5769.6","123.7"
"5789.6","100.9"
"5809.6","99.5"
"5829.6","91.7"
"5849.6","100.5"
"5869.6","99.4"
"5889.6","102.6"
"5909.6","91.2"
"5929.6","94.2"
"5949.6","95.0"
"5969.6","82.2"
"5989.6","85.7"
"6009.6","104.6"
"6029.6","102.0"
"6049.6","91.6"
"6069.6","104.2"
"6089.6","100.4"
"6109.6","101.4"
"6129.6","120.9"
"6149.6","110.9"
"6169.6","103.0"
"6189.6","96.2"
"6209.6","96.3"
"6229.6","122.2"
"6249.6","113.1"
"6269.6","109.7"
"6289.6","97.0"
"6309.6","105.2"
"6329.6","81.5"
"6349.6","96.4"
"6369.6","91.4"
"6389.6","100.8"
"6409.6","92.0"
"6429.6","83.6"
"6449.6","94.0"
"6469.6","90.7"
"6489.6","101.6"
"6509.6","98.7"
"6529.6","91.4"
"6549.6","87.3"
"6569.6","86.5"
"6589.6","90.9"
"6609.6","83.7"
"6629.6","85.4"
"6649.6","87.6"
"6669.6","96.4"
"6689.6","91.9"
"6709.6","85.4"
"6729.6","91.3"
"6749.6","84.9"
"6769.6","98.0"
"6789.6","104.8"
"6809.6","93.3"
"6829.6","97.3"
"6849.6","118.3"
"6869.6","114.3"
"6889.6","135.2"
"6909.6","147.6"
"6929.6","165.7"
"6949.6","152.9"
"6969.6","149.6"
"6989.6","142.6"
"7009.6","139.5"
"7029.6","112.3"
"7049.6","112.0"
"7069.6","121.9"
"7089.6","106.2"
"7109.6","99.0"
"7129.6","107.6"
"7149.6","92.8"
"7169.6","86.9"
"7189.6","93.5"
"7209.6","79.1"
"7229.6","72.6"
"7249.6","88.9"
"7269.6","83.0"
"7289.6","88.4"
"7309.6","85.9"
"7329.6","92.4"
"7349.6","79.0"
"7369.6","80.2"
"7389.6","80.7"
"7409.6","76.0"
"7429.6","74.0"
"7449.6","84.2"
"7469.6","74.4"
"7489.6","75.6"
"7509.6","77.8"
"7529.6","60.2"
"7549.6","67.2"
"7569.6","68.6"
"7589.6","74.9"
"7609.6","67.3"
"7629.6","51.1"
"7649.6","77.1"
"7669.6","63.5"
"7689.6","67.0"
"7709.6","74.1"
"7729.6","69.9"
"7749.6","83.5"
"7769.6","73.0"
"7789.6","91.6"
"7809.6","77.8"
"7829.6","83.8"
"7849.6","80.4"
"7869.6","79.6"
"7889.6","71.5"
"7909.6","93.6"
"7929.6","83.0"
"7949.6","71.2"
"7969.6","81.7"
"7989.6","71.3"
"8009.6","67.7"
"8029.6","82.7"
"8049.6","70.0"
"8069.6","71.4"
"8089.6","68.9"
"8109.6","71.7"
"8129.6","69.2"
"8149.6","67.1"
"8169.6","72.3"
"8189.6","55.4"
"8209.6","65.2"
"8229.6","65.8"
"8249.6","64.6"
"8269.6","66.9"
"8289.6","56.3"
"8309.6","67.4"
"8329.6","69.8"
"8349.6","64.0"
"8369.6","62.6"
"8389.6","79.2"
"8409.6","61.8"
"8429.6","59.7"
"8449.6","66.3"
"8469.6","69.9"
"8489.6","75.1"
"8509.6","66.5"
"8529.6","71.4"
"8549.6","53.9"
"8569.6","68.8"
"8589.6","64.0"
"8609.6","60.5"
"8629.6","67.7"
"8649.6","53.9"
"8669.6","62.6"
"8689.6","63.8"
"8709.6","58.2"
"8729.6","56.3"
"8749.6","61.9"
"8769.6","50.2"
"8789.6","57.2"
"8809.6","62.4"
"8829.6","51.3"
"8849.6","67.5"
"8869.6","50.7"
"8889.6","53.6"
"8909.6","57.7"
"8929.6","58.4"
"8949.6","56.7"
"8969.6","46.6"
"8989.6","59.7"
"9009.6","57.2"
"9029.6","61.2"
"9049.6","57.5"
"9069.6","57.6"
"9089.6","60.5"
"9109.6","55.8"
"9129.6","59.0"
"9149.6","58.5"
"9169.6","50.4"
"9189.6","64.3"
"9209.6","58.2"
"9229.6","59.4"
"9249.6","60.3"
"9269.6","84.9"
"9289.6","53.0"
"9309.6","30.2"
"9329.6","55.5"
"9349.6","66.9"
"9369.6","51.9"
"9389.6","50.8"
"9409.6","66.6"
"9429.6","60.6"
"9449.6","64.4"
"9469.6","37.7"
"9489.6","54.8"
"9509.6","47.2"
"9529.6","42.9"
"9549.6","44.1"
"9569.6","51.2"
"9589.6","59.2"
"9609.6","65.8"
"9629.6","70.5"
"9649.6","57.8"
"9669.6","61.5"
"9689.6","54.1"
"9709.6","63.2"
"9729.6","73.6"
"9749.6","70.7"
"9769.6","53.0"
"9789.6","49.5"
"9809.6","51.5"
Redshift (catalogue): 1.49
